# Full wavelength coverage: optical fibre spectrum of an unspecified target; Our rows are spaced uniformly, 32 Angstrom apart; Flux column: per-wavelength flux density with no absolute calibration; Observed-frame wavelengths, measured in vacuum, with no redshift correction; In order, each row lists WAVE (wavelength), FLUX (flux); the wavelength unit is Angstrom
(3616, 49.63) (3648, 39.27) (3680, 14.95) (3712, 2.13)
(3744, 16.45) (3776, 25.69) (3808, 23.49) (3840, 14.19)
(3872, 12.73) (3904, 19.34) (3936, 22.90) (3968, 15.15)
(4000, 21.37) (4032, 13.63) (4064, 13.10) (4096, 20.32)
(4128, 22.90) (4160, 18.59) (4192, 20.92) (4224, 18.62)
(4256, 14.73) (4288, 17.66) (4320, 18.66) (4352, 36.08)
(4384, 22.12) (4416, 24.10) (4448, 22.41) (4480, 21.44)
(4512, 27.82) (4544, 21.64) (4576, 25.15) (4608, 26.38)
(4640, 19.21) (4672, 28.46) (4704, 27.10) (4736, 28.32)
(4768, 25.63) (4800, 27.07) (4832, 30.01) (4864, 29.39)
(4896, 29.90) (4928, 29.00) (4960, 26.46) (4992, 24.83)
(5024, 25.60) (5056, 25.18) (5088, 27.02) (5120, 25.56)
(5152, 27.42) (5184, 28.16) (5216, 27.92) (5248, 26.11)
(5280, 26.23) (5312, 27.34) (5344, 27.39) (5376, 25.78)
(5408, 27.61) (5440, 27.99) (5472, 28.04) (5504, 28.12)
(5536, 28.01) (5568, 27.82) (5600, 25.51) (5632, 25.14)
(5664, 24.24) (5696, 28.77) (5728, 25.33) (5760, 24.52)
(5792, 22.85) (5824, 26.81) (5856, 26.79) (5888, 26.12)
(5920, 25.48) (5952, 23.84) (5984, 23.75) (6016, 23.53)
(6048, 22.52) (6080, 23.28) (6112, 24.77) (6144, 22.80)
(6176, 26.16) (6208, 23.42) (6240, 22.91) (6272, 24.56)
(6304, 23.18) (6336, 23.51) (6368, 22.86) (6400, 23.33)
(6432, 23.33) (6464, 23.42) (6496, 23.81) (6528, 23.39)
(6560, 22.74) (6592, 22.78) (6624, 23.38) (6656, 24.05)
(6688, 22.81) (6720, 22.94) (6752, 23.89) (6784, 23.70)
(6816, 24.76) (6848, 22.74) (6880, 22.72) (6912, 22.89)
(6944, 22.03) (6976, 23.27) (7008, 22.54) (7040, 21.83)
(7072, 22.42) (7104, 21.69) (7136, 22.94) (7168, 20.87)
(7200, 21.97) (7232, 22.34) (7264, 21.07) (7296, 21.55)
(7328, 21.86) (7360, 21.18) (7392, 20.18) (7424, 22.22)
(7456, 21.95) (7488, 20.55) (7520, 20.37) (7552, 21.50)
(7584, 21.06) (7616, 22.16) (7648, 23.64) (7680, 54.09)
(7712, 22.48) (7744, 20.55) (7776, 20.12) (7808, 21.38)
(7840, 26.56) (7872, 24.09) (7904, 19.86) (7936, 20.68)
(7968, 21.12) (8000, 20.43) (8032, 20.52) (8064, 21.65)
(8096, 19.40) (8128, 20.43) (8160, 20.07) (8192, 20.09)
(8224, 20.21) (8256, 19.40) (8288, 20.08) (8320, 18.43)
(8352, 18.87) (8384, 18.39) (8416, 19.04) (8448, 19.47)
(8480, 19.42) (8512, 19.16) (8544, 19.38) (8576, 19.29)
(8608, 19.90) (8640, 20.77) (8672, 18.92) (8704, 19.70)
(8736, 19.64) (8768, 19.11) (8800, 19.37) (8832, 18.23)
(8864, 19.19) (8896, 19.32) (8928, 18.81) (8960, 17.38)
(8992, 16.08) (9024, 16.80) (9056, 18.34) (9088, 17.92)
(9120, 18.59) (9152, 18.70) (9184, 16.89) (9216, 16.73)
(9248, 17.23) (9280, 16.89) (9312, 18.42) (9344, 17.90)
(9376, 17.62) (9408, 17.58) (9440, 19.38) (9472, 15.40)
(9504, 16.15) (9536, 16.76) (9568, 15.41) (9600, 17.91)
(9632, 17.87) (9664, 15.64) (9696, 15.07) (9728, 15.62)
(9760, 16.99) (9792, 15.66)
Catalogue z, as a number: 0.17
